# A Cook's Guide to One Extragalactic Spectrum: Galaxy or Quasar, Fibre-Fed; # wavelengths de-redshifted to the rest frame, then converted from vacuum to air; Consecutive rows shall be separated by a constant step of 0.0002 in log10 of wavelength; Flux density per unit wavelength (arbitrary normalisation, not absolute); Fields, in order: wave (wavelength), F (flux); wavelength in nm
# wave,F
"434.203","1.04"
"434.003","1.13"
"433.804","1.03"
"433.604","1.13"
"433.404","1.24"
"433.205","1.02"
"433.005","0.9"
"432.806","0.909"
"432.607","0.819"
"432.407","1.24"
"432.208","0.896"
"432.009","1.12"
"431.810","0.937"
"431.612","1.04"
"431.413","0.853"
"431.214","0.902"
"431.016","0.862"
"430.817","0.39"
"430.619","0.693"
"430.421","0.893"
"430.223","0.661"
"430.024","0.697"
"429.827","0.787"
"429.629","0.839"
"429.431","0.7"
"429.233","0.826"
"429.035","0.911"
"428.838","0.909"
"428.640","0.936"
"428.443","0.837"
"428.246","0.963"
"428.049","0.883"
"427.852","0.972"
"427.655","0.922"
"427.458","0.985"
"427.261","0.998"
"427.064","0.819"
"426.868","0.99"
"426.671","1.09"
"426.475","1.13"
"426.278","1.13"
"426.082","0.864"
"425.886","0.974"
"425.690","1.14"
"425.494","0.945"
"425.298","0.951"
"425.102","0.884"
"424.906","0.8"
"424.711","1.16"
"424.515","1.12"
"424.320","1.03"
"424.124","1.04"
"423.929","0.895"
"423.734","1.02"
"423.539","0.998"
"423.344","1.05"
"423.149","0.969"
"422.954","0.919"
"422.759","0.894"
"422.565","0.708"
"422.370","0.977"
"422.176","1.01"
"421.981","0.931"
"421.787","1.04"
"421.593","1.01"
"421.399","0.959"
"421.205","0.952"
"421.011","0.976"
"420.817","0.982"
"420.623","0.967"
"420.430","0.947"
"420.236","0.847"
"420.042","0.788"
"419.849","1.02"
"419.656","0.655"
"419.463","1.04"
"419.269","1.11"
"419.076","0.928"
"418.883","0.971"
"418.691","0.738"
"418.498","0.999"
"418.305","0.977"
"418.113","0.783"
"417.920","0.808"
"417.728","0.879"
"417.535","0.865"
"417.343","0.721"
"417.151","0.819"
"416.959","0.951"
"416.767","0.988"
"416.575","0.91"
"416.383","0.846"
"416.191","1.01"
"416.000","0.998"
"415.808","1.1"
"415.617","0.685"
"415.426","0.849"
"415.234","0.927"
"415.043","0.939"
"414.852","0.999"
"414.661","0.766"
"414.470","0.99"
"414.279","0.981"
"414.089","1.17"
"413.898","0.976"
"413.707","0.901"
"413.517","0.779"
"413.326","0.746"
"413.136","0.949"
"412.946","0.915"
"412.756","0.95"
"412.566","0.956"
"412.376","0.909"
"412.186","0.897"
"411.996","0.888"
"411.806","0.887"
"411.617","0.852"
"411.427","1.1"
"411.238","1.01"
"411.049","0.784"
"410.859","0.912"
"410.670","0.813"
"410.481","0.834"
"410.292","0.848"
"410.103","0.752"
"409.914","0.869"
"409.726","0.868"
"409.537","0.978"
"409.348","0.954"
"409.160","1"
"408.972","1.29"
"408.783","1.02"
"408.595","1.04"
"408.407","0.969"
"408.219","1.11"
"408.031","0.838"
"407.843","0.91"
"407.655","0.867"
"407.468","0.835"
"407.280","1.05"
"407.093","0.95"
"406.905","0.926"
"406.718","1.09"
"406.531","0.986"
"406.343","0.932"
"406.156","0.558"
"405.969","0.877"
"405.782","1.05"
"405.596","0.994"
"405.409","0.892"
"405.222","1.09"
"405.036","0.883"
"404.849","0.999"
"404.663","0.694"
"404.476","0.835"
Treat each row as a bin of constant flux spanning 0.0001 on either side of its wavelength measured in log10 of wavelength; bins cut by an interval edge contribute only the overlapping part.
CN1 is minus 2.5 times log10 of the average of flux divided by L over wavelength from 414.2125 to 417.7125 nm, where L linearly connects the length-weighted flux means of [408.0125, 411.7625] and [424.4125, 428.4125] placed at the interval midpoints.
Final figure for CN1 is 0.06 mag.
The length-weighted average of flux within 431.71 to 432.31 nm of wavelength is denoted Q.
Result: 0.987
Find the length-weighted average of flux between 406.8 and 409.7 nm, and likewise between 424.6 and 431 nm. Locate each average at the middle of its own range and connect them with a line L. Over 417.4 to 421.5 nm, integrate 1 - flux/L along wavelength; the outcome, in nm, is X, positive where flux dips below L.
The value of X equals 0.09 nm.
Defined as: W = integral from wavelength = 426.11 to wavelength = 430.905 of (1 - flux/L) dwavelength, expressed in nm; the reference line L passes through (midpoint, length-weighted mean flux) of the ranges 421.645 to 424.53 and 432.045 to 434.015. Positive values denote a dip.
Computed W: 0.61 nm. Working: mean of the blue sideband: 0.97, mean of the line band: 0.874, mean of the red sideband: 1.03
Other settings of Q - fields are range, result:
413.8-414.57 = 1.03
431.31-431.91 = 0.943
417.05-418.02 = 0.819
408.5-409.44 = 1.06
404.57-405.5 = 0.912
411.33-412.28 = 0.925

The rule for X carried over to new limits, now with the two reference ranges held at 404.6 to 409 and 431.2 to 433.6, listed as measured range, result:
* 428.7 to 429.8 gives 0.17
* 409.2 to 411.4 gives 0.16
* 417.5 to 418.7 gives 0.12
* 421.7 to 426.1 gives 0.04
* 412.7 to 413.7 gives 0.10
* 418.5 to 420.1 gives 0.10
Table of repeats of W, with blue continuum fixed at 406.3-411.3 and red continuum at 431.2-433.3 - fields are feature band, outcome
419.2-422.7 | 0.06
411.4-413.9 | 0.12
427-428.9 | 0.08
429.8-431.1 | 0.35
